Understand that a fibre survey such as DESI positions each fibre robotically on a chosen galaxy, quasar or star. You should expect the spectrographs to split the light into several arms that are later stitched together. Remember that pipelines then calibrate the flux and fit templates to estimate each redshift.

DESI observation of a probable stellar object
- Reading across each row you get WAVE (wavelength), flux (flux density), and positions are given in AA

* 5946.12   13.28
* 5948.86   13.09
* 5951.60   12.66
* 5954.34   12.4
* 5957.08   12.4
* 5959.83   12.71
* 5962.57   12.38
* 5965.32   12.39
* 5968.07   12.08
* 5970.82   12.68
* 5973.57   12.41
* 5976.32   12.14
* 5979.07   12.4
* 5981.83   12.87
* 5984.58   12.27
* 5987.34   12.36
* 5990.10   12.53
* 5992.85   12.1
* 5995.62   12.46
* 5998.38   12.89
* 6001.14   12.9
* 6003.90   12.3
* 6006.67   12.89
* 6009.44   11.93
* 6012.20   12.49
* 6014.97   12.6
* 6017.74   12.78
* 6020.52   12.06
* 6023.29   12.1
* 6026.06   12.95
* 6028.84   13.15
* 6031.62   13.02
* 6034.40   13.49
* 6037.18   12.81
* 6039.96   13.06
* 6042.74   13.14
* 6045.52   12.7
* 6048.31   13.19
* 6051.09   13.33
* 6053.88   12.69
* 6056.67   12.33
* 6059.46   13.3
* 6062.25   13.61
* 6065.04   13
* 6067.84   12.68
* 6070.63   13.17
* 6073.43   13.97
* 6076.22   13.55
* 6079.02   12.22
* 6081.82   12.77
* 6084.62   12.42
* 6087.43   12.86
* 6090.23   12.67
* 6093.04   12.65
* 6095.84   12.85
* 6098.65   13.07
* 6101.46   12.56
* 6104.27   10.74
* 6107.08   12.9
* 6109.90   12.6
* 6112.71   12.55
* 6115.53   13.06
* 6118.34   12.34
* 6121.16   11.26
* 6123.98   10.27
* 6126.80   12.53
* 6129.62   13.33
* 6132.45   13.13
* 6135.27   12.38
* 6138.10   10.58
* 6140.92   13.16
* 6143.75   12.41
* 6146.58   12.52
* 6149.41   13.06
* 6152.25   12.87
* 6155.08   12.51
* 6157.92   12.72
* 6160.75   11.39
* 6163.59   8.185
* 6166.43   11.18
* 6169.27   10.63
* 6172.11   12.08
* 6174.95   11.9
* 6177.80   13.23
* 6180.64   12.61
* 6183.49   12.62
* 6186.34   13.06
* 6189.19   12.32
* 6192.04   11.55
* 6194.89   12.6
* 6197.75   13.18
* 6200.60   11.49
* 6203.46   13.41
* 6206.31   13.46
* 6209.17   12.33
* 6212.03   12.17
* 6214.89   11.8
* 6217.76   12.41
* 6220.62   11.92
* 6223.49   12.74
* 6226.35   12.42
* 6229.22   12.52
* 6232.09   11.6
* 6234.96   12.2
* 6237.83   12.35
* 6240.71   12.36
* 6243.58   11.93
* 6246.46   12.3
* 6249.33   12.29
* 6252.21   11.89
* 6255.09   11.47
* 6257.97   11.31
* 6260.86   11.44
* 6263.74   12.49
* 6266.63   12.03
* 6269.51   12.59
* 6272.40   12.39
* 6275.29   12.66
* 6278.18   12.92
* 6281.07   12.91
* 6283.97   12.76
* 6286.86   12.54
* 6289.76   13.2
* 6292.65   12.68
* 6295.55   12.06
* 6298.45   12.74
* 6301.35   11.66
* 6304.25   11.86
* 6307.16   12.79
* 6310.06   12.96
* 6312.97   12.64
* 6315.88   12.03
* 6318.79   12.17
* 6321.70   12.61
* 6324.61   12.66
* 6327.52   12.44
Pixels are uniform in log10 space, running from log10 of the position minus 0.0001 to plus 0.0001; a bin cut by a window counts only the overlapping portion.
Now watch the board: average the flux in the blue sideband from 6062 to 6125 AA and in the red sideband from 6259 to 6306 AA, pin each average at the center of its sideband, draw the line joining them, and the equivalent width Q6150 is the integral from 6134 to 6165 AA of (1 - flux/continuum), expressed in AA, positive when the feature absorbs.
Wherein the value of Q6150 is 1.40 AA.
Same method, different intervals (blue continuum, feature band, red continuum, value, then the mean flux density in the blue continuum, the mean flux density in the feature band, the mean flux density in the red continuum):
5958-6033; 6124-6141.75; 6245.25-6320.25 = 0.2 AA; 12.5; 12.3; 12.3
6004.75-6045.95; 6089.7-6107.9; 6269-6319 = 0.3 AA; 12.7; 12.5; 12.5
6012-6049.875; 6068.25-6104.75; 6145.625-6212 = -0.5 AA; 12.8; 12.8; 12.2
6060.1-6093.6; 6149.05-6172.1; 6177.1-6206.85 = 2.2 AA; 13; 11.5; 12.7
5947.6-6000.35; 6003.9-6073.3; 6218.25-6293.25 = -2.3 AA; 12.5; 12.9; 12.3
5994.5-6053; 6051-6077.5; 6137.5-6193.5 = -1.2 AA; 12.8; 13.2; 12.1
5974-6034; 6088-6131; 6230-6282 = 0.1 AA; 12.5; 12.4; 12.2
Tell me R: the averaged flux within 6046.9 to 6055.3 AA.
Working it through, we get 13.1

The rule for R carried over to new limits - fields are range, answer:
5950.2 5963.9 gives 12.5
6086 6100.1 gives 12.8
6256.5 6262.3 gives 11.4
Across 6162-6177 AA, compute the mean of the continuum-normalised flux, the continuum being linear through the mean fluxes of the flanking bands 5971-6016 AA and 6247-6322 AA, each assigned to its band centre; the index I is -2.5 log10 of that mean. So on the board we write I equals 0.14 mag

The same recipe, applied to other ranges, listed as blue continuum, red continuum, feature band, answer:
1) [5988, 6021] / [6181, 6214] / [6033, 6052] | -0.05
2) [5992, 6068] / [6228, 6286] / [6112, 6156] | 0.01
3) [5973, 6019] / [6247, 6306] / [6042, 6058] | -0.04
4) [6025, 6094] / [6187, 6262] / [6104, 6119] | 0.02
